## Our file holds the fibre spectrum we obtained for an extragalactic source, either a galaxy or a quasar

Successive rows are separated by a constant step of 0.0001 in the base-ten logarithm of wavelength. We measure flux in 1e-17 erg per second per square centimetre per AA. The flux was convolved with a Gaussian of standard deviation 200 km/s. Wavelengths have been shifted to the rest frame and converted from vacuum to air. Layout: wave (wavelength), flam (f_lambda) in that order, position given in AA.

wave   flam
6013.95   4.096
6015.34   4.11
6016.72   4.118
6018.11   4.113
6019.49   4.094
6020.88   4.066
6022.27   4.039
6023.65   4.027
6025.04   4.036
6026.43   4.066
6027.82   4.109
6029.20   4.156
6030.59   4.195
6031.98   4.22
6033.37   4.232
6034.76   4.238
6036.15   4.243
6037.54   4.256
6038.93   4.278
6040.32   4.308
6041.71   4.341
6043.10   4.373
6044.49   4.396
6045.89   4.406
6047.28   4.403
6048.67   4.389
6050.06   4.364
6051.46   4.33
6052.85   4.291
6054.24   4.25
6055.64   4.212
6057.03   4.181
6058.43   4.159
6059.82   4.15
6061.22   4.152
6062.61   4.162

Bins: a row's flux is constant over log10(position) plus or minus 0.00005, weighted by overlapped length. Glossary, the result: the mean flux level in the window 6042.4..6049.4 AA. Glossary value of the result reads 4.39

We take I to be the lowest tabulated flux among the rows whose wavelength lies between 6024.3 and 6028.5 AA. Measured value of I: 4.036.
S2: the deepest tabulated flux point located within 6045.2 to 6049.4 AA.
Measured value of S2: 4.389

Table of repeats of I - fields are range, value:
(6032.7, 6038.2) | 4.232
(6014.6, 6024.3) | 4.027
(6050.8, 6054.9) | 4.25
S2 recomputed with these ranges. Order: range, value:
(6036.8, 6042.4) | 4.256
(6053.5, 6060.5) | 4.15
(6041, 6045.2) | 4.341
